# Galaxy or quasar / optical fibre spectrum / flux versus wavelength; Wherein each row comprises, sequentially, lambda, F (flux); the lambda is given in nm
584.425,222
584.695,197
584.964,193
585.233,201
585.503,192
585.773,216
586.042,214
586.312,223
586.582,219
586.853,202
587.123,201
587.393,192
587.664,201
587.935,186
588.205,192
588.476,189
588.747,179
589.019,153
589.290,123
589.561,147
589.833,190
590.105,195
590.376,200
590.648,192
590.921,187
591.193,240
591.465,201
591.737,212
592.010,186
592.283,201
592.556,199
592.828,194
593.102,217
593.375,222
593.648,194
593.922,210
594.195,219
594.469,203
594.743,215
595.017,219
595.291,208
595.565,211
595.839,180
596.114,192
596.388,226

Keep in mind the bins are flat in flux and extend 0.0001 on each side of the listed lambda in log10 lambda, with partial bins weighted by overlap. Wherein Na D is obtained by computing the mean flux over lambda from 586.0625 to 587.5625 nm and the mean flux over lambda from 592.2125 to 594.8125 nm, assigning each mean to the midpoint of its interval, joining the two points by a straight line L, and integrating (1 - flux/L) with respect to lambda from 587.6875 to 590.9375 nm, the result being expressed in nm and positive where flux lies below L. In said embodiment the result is 0.46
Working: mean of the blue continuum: 208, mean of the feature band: 178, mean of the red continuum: 207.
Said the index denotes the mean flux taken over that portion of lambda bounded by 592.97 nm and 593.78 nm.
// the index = 211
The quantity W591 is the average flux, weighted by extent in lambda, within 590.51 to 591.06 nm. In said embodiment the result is 190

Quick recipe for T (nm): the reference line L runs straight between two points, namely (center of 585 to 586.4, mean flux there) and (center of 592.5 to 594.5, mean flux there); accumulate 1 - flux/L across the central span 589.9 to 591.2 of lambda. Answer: 0.058 nm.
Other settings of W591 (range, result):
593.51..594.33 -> 208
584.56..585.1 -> 195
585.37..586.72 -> 213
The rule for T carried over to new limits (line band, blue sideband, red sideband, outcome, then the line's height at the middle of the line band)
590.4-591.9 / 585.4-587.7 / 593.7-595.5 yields 0.03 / 210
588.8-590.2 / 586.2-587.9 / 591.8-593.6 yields 0.29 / 204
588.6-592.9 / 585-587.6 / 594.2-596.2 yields 0.38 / 206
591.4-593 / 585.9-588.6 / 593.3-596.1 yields 0.05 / 205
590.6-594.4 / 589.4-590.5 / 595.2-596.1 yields -0.33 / 189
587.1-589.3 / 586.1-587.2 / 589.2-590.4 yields 0.12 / 191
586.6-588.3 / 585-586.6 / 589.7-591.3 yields 0.07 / 206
